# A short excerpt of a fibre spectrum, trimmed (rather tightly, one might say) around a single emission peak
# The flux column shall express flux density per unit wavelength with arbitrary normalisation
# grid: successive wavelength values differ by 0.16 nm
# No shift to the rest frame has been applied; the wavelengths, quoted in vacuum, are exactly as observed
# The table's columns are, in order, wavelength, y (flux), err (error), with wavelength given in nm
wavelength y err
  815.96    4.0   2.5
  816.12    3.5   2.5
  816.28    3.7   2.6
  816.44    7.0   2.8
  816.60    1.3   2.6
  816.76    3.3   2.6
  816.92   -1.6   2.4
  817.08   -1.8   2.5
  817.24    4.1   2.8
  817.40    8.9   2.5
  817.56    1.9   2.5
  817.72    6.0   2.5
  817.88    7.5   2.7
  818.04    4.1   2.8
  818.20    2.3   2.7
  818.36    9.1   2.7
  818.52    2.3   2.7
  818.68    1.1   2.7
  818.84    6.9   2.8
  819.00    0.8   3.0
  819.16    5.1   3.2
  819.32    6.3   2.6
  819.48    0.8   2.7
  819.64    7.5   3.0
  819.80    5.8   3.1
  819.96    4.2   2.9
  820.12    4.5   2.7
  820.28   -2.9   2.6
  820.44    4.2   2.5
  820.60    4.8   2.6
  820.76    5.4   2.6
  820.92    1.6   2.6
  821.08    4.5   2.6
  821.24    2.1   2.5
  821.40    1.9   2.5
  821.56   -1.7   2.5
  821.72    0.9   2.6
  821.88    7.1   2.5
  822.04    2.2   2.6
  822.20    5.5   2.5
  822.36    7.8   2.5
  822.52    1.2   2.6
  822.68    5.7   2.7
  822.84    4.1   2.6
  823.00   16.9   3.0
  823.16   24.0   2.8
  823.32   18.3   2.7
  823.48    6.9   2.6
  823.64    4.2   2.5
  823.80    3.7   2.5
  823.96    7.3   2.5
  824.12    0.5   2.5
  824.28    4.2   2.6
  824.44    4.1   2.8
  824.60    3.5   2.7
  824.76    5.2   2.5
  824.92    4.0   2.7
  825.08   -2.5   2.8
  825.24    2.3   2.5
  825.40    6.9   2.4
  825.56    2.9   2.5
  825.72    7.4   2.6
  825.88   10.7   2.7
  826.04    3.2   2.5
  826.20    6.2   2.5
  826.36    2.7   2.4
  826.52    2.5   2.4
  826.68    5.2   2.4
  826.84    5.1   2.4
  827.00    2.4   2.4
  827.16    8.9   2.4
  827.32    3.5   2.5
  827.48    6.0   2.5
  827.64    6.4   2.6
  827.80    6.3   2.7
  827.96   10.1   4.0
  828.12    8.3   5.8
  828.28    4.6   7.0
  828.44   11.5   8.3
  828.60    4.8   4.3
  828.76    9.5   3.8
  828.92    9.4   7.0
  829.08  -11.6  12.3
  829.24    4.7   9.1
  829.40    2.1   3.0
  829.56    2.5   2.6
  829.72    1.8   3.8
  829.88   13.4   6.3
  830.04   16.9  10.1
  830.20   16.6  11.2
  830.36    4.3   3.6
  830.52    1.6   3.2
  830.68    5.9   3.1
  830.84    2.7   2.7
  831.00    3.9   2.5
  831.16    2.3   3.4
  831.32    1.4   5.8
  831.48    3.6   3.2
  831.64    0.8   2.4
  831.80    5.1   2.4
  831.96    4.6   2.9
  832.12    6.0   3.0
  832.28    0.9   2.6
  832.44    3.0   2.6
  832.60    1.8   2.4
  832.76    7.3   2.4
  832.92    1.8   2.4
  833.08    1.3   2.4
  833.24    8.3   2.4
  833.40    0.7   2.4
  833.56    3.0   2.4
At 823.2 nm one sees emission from Hgamma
